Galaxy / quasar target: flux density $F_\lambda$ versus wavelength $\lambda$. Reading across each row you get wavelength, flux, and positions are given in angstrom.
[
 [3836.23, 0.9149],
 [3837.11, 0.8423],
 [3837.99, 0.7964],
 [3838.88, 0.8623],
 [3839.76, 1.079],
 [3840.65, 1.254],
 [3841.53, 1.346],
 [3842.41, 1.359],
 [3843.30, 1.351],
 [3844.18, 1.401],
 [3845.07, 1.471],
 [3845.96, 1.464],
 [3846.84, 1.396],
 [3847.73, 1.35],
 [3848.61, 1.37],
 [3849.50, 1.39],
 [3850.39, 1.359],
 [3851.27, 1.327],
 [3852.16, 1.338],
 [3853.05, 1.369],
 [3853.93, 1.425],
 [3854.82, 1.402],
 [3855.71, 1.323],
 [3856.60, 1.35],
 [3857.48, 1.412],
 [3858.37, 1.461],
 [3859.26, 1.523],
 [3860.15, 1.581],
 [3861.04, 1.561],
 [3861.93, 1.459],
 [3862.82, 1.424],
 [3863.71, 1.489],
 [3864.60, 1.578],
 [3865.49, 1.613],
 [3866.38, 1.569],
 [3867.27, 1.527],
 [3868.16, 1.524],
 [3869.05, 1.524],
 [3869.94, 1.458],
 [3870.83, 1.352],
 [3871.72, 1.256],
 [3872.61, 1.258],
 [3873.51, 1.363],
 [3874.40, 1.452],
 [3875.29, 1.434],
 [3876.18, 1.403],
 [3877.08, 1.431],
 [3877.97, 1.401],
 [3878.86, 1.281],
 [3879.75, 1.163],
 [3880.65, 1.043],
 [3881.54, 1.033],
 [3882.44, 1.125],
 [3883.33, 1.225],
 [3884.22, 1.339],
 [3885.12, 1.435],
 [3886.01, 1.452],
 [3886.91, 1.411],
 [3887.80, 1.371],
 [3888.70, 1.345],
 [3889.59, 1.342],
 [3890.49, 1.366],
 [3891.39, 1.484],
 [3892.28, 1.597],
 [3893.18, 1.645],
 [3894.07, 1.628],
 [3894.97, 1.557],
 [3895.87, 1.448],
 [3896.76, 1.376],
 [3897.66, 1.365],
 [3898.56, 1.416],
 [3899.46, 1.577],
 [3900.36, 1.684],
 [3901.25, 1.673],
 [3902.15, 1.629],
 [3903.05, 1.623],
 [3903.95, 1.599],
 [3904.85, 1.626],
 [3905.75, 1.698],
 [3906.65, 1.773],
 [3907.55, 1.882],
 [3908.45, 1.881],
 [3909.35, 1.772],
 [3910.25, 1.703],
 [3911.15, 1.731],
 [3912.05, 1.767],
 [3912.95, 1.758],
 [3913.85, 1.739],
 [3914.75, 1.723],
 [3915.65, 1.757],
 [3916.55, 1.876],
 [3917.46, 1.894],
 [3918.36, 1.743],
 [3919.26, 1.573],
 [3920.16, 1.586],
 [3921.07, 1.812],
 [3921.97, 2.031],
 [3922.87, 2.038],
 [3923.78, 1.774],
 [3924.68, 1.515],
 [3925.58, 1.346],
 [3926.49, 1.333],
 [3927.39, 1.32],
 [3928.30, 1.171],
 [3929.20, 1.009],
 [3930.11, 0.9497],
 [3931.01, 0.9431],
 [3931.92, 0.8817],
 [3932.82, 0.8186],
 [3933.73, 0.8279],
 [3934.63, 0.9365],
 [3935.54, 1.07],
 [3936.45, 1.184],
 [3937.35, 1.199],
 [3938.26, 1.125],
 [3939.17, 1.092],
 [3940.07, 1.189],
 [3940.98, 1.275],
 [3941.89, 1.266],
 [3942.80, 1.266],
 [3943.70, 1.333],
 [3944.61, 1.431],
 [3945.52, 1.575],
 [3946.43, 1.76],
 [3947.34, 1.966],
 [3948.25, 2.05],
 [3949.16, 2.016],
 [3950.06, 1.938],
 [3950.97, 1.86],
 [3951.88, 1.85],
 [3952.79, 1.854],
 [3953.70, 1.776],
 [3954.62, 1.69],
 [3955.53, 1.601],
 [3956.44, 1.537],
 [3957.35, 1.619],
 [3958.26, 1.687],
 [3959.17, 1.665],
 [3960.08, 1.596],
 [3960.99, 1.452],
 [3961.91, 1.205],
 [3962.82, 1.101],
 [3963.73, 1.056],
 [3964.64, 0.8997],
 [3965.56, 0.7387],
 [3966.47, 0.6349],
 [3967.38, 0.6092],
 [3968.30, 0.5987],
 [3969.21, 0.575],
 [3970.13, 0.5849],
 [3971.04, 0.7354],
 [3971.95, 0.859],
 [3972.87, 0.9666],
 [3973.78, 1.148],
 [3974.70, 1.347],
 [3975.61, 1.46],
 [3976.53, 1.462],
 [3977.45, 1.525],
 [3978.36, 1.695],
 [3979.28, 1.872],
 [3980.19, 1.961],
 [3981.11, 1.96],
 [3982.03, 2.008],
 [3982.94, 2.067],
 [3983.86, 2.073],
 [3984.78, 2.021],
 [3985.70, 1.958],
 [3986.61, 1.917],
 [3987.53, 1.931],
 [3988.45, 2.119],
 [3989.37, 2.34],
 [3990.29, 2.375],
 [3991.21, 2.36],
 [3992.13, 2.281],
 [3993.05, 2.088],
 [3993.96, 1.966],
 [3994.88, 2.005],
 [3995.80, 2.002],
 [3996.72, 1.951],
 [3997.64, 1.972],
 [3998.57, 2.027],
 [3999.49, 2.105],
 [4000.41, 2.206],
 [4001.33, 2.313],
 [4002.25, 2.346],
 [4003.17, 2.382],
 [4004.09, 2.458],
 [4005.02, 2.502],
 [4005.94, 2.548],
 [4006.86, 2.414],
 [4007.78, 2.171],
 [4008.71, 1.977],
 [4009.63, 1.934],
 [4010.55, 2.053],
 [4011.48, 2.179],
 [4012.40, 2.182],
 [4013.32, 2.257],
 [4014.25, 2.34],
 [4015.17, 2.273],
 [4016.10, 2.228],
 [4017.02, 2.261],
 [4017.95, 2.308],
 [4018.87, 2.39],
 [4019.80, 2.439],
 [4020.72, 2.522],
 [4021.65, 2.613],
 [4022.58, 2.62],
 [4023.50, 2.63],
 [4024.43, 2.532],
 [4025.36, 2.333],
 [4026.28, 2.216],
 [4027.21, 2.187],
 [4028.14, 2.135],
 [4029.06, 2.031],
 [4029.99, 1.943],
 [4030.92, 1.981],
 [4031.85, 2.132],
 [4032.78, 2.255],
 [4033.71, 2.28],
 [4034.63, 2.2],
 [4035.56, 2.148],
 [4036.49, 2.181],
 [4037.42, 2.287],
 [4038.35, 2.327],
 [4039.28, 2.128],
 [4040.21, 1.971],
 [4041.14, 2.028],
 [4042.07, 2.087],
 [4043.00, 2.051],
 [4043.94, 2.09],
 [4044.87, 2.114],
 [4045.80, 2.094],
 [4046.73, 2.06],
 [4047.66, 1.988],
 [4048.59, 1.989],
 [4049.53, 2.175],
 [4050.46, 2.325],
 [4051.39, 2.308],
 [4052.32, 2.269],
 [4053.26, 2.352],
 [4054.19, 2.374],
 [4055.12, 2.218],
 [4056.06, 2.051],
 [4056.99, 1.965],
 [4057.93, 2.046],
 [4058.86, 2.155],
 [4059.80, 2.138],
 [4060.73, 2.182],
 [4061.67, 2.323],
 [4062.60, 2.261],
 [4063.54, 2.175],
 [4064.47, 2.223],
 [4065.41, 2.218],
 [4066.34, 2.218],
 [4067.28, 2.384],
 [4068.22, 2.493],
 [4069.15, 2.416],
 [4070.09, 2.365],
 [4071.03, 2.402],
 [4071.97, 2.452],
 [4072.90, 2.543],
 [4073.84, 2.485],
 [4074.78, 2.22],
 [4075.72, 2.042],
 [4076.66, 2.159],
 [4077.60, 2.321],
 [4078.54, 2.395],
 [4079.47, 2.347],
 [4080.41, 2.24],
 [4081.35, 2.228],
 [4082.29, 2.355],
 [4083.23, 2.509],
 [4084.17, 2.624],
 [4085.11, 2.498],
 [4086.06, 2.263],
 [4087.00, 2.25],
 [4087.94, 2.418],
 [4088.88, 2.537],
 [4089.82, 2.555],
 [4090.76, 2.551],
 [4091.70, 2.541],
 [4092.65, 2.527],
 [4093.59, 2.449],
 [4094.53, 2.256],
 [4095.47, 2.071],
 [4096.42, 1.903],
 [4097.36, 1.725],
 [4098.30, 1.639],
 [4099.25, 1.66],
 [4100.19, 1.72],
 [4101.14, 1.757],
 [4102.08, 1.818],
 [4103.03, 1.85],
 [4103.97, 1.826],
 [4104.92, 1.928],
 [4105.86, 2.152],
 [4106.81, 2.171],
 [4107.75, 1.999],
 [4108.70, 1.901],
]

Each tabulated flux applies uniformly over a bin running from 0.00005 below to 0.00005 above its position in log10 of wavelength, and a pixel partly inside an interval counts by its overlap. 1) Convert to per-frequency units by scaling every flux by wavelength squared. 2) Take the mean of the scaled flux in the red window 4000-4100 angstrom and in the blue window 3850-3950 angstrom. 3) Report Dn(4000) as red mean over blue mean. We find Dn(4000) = 1.66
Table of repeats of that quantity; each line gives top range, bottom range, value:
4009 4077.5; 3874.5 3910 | 1.63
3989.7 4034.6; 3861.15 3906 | 1.66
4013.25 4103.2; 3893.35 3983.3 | 1.62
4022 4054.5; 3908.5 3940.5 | 1.62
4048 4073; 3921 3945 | 1.92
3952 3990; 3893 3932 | 0.95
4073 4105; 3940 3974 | 1.75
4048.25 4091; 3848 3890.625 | 1.84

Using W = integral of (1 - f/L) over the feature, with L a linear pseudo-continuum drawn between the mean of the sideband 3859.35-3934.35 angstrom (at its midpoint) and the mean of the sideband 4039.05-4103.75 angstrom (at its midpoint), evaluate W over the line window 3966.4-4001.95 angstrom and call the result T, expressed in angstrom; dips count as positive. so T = 2.8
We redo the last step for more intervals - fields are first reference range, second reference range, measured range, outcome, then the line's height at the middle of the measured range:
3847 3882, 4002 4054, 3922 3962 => 7.99 angstrom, 1.8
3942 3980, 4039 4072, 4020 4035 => -2.62 angstrom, 1.95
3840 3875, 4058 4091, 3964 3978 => 7.02 angstrom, 1.9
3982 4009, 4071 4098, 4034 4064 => 1.44 angstrom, 2.27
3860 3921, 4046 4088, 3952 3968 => 4.17 angstrom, 1.82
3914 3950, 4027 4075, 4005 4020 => -2.30 angstrom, 1.95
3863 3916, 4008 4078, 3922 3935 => 3.47 angstrom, 1.69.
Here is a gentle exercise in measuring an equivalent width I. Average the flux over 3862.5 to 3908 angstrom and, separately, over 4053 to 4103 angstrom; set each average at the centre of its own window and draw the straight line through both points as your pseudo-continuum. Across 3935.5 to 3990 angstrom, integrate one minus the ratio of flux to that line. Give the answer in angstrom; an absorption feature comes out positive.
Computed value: 9.1 angstrom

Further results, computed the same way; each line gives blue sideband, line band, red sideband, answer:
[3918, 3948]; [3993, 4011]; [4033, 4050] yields -3.2 angstrom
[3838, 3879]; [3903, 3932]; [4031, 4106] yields 0.1 angstrom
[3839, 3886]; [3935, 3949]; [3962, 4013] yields 2.0 angstrom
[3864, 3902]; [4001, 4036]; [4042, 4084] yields -4.2 angstrom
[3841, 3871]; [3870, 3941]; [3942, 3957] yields 6.1 angstrom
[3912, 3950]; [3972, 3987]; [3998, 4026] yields 2.2 angstrom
